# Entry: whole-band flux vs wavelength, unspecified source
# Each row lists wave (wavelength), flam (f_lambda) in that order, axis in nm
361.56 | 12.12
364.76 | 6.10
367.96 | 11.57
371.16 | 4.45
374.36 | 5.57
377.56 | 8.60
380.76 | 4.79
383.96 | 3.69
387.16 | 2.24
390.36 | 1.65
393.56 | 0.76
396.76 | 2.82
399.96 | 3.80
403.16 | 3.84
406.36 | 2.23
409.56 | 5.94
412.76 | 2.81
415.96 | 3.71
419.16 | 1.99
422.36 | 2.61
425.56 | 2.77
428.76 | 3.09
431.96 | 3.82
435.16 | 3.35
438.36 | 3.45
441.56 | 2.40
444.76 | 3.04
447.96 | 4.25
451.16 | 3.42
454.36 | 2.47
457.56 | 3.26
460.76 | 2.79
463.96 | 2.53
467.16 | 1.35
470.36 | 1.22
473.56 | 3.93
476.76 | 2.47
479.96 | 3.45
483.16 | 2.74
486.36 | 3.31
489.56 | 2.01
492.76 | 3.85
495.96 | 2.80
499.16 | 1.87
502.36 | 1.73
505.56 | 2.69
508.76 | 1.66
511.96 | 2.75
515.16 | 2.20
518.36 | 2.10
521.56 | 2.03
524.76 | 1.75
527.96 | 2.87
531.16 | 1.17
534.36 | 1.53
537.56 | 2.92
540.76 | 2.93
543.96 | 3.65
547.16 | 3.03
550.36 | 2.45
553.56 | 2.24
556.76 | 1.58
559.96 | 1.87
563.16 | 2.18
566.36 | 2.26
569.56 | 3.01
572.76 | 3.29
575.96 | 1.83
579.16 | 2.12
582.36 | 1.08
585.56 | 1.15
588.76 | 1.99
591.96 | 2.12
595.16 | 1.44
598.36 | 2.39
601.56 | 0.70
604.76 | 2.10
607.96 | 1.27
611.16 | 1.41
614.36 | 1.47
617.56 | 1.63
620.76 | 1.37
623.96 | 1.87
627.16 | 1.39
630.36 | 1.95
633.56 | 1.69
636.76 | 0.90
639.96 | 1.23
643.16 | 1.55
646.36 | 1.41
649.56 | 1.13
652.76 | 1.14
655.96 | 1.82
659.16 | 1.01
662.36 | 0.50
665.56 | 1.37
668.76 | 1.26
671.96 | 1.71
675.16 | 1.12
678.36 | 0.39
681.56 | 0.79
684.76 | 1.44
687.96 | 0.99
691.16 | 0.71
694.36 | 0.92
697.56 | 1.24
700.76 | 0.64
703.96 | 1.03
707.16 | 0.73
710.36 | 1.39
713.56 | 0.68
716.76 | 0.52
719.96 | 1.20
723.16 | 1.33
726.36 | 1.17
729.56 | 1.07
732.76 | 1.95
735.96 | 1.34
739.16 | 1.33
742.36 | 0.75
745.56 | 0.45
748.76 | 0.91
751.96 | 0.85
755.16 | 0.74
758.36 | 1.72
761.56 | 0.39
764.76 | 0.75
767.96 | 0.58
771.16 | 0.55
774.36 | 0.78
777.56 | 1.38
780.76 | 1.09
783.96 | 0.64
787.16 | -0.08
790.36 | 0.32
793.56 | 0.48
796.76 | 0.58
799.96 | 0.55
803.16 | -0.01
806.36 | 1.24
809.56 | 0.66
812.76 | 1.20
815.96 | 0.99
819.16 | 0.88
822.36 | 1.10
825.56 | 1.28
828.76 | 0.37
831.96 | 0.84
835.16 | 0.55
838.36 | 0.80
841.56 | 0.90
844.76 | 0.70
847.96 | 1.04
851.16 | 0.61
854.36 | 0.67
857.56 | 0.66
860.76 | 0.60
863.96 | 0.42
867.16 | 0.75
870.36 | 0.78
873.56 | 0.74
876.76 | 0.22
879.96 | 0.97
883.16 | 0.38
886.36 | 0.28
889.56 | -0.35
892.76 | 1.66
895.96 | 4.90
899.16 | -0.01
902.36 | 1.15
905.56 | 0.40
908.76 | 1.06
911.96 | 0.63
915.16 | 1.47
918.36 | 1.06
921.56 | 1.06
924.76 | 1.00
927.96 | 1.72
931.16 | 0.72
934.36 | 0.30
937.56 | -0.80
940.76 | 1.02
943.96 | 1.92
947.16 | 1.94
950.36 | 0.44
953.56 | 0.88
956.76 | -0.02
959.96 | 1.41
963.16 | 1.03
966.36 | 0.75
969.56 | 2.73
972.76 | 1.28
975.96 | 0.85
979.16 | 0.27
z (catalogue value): 1.40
